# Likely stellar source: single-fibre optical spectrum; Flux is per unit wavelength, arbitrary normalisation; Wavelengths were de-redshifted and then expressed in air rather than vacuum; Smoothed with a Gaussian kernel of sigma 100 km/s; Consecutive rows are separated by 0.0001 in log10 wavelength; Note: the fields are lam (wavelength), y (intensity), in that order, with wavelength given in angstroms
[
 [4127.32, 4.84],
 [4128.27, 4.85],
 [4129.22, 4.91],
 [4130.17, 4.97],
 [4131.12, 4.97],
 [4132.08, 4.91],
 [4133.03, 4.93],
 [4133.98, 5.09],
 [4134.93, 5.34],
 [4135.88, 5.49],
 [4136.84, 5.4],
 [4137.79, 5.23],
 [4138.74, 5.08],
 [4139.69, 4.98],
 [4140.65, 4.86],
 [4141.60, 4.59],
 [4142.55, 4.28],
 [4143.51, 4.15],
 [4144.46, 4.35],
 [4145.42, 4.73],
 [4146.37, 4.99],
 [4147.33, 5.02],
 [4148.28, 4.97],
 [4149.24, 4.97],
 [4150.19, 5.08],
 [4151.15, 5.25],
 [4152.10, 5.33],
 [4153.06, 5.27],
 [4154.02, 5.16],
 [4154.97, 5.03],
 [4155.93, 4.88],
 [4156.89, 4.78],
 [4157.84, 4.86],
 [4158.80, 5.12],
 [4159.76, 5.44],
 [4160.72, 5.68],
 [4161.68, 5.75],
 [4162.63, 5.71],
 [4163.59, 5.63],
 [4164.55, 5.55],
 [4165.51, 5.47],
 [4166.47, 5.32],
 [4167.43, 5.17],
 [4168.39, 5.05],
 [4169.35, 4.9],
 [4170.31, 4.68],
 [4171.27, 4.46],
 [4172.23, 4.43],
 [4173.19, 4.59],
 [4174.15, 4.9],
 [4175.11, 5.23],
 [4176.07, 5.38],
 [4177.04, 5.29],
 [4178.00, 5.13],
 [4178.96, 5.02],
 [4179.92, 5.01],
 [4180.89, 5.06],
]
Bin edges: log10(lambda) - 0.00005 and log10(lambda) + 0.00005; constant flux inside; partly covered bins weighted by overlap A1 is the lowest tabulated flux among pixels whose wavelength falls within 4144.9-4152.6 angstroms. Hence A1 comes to 4.73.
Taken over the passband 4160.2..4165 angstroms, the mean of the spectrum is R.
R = 5.67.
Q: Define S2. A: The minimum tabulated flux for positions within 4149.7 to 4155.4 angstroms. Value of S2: 5.03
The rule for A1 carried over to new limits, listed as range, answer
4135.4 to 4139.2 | 5.08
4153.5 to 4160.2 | 4.78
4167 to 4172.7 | 4.43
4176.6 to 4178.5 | 5.13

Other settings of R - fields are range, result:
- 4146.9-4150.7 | 5.01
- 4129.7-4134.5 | 4.98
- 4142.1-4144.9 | 4.26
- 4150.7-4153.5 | 5.29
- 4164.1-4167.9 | 5.37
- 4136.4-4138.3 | 5.32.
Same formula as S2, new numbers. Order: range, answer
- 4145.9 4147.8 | 4.99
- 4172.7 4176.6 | 4.59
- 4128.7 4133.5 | 4.91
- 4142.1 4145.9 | 4.15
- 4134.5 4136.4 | 5.34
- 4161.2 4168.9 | 5.05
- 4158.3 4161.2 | 5.12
